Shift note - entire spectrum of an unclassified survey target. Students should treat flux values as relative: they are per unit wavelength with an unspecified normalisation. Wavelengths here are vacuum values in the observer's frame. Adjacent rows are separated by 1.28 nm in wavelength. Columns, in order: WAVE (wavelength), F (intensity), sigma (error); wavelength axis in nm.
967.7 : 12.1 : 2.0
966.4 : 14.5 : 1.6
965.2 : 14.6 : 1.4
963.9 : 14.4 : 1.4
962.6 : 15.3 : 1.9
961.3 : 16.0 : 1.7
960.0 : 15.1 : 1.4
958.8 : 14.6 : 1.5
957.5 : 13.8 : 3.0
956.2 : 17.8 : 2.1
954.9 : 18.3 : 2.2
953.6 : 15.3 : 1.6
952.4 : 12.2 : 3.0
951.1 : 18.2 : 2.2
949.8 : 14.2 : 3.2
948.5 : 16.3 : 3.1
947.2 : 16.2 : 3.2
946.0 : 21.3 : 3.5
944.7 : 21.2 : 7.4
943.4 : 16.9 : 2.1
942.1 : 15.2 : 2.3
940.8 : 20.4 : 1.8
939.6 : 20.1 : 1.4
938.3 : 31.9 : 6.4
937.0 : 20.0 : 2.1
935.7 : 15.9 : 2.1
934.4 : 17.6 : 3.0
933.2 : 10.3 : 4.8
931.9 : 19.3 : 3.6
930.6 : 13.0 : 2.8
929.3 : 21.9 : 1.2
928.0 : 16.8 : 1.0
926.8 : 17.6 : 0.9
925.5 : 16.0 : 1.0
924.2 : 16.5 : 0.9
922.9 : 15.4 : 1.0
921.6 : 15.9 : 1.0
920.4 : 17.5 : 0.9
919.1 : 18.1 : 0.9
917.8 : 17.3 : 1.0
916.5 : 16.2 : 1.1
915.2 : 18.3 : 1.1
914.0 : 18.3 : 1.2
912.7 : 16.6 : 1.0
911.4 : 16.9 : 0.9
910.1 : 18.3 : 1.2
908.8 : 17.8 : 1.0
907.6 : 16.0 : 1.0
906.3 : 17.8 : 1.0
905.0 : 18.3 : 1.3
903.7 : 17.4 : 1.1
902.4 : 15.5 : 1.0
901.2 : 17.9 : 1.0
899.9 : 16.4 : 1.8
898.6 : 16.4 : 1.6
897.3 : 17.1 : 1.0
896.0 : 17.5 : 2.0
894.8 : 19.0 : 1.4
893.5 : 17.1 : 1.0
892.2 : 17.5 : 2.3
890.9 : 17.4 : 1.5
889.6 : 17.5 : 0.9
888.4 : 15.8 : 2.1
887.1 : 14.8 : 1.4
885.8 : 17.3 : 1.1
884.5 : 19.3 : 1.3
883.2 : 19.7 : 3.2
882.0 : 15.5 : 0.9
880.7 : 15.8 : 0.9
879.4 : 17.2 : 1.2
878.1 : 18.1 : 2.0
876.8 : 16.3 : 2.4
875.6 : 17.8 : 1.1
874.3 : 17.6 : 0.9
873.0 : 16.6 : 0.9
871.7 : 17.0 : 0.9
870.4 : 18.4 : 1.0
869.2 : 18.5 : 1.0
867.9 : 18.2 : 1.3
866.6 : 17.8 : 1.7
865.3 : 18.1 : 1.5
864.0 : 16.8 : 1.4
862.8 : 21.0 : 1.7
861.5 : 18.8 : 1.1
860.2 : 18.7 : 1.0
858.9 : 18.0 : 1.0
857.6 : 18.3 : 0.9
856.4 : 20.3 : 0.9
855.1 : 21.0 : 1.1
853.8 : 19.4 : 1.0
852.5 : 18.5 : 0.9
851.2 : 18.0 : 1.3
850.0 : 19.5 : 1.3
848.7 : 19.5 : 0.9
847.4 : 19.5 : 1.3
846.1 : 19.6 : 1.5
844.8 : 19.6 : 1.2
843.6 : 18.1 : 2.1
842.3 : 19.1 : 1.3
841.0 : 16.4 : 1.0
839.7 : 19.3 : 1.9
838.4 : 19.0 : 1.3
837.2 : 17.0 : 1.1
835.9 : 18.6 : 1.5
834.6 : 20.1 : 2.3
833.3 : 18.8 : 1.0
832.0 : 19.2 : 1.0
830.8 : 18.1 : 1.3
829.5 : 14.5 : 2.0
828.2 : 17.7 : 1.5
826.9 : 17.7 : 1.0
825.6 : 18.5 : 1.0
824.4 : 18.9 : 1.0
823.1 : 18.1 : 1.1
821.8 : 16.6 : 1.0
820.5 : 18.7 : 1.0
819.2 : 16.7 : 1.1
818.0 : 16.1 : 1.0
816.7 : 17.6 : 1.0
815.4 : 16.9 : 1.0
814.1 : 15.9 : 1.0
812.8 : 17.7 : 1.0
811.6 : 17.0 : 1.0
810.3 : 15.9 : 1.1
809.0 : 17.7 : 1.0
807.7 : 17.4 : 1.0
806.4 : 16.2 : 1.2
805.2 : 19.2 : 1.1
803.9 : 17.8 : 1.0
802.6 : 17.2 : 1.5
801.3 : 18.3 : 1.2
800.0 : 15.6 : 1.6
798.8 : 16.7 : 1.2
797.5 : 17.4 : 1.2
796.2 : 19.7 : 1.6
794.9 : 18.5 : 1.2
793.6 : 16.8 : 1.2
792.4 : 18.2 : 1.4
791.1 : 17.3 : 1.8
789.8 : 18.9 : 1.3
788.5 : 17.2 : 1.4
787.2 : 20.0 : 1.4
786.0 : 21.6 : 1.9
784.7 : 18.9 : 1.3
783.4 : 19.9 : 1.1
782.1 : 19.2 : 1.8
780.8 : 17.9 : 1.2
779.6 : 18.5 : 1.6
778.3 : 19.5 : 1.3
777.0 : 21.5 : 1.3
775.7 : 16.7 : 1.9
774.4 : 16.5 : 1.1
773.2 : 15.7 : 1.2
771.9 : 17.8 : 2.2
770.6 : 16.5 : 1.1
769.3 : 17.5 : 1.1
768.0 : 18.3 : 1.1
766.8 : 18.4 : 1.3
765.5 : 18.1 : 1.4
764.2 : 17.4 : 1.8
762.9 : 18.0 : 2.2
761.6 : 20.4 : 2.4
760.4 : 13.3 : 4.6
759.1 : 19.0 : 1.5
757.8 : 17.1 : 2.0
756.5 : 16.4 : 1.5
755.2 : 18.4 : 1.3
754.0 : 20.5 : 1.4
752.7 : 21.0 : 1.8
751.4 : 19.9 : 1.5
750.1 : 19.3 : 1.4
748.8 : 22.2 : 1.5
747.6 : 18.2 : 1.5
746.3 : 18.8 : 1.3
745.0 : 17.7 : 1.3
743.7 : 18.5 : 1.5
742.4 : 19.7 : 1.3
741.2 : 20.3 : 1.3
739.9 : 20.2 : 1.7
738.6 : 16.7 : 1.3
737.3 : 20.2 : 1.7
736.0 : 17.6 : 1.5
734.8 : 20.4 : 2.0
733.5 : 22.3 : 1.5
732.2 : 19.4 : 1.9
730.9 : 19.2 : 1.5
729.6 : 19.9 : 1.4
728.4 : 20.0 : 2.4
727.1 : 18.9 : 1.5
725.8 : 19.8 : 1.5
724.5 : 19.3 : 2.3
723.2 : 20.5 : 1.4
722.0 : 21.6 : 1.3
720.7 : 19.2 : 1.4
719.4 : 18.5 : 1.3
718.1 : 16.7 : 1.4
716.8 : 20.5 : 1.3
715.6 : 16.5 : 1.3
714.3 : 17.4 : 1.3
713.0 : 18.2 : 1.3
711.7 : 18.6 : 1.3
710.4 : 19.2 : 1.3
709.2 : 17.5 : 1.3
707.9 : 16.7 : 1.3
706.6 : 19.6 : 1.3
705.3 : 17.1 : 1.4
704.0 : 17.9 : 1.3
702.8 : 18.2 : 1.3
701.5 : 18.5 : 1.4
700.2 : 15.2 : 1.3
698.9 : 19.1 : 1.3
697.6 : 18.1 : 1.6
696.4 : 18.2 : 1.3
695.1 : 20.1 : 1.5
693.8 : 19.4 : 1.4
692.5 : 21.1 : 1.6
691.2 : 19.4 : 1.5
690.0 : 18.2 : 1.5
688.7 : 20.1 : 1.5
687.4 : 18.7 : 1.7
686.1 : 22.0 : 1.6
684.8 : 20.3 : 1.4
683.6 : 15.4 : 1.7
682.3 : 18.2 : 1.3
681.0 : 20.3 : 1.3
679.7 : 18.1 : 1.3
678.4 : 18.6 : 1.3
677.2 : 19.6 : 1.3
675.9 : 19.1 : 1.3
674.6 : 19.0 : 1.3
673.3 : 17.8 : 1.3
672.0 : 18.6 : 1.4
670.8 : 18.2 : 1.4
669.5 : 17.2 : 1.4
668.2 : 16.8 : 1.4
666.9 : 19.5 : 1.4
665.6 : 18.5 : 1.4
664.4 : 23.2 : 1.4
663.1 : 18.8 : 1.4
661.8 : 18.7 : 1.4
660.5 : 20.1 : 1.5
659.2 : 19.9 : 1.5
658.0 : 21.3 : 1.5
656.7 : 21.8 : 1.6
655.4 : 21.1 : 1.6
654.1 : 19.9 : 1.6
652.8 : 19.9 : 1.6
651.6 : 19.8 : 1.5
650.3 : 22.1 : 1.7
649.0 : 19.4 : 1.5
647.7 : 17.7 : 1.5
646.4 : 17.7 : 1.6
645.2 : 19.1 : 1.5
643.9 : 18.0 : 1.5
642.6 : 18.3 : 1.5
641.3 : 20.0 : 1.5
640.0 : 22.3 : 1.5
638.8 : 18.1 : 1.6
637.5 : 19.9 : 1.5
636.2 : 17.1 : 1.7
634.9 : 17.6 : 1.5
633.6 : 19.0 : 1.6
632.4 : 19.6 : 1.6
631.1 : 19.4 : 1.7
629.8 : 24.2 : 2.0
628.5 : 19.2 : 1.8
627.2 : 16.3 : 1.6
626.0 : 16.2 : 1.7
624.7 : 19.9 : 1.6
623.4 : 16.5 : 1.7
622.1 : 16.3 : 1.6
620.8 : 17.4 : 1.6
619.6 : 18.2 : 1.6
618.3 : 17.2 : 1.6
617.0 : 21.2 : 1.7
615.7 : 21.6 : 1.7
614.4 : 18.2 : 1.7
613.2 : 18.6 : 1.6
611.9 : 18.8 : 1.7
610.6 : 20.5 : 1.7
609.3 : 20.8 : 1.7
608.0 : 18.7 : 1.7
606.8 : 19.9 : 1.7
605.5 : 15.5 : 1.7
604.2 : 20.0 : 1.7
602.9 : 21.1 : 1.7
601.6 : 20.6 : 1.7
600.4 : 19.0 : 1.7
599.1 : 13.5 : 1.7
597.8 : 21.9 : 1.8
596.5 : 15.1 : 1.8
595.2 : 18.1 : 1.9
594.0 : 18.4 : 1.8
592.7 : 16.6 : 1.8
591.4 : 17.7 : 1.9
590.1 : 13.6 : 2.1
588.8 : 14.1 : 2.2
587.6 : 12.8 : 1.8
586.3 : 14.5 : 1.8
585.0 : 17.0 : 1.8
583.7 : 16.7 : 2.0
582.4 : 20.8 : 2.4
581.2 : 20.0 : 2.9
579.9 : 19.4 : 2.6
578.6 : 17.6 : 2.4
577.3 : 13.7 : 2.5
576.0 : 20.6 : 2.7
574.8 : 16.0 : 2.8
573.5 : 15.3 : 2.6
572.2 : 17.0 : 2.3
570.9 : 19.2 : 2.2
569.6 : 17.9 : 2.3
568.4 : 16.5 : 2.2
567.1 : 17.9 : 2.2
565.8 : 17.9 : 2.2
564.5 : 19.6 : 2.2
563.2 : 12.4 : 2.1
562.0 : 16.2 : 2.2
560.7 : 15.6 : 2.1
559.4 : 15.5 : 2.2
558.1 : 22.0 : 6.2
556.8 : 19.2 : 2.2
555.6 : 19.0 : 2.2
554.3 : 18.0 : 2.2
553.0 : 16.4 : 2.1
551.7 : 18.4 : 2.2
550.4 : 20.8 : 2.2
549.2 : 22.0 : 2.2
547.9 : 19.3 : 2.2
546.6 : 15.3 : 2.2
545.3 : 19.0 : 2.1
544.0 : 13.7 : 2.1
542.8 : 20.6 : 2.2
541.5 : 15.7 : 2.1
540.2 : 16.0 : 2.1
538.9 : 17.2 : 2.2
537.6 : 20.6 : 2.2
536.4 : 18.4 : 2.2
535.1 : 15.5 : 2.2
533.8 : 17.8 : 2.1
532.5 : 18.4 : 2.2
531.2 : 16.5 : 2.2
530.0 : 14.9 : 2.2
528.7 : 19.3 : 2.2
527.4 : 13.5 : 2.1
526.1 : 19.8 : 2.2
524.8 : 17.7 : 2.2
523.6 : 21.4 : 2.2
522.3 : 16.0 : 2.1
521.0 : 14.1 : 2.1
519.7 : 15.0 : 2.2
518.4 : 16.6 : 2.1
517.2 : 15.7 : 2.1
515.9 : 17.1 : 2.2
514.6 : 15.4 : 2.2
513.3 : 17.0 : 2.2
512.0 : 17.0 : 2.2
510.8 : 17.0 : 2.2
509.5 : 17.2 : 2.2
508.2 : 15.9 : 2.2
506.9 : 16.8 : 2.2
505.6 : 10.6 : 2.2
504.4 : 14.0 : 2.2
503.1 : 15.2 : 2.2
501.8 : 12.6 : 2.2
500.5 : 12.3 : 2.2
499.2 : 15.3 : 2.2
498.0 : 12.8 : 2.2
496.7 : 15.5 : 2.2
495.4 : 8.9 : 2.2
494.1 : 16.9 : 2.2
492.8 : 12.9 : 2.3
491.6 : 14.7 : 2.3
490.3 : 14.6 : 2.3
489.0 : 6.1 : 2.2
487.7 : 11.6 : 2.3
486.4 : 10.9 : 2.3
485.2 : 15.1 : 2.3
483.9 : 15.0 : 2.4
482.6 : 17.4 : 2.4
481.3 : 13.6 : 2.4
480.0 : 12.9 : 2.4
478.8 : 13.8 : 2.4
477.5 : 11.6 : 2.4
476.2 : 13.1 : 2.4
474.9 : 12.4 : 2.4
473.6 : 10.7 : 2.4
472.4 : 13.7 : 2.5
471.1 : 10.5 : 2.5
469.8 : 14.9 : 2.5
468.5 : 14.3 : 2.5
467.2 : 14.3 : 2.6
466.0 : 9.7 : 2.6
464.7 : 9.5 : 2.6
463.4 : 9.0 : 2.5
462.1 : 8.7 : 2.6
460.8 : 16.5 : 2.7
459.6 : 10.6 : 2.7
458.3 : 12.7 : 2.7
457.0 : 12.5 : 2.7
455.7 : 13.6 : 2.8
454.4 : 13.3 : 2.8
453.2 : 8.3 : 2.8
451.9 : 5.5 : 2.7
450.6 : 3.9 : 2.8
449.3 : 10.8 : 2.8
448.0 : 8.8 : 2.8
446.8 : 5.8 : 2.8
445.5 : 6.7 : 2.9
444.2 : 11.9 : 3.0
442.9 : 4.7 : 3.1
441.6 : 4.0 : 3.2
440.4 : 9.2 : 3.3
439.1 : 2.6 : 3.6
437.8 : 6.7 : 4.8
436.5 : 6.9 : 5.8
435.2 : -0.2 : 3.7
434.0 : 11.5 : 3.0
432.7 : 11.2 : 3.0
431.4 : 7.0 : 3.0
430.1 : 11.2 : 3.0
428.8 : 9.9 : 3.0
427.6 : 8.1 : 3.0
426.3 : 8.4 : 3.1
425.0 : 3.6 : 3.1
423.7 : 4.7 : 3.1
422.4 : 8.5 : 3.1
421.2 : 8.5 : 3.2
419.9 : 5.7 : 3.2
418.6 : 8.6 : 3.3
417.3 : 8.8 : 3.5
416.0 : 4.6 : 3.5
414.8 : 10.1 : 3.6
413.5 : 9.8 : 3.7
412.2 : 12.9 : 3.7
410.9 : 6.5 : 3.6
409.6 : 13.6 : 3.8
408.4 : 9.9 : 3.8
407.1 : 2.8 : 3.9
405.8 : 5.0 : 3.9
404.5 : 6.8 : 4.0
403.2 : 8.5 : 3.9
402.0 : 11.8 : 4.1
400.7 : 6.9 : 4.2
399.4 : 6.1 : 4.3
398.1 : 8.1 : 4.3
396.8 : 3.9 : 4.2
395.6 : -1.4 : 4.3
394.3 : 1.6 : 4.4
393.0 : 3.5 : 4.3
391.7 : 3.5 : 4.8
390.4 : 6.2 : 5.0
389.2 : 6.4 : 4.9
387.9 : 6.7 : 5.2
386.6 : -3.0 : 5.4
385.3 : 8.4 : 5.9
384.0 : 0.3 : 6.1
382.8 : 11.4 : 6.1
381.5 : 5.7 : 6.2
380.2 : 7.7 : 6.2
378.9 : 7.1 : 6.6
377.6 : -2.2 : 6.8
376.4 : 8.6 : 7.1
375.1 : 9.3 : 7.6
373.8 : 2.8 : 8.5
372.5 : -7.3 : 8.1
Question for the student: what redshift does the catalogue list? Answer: 0.14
